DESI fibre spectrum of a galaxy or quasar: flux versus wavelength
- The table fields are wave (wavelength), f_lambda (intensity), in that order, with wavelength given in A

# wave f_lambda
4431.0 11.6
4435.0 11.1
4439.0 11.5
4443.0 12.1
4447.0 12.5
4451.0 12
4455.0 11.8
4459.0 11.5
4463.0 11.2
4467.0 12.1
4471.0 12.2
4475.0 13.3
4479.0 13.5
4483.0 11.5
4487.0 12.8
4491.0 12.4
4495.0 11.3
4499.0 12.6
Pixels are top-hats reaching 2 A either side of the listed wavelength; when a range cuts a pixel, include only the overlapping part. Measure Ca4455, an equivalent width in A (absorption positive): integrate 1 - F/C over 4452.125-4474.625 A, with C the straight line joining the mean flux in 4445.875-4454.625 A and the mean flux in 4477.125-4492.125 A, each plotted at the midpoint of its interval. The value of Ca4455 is 0.8 A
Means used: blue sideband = 12.1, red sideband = 12.6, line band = 11.9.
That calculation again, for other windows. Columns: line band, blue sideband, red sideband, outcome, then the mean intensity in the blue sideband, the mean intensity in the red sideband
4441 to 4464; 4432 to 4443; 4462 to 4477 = -0.1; 11.5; 12.3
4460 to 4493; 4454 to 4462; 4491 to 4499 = -1.7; 11.6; 11.9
